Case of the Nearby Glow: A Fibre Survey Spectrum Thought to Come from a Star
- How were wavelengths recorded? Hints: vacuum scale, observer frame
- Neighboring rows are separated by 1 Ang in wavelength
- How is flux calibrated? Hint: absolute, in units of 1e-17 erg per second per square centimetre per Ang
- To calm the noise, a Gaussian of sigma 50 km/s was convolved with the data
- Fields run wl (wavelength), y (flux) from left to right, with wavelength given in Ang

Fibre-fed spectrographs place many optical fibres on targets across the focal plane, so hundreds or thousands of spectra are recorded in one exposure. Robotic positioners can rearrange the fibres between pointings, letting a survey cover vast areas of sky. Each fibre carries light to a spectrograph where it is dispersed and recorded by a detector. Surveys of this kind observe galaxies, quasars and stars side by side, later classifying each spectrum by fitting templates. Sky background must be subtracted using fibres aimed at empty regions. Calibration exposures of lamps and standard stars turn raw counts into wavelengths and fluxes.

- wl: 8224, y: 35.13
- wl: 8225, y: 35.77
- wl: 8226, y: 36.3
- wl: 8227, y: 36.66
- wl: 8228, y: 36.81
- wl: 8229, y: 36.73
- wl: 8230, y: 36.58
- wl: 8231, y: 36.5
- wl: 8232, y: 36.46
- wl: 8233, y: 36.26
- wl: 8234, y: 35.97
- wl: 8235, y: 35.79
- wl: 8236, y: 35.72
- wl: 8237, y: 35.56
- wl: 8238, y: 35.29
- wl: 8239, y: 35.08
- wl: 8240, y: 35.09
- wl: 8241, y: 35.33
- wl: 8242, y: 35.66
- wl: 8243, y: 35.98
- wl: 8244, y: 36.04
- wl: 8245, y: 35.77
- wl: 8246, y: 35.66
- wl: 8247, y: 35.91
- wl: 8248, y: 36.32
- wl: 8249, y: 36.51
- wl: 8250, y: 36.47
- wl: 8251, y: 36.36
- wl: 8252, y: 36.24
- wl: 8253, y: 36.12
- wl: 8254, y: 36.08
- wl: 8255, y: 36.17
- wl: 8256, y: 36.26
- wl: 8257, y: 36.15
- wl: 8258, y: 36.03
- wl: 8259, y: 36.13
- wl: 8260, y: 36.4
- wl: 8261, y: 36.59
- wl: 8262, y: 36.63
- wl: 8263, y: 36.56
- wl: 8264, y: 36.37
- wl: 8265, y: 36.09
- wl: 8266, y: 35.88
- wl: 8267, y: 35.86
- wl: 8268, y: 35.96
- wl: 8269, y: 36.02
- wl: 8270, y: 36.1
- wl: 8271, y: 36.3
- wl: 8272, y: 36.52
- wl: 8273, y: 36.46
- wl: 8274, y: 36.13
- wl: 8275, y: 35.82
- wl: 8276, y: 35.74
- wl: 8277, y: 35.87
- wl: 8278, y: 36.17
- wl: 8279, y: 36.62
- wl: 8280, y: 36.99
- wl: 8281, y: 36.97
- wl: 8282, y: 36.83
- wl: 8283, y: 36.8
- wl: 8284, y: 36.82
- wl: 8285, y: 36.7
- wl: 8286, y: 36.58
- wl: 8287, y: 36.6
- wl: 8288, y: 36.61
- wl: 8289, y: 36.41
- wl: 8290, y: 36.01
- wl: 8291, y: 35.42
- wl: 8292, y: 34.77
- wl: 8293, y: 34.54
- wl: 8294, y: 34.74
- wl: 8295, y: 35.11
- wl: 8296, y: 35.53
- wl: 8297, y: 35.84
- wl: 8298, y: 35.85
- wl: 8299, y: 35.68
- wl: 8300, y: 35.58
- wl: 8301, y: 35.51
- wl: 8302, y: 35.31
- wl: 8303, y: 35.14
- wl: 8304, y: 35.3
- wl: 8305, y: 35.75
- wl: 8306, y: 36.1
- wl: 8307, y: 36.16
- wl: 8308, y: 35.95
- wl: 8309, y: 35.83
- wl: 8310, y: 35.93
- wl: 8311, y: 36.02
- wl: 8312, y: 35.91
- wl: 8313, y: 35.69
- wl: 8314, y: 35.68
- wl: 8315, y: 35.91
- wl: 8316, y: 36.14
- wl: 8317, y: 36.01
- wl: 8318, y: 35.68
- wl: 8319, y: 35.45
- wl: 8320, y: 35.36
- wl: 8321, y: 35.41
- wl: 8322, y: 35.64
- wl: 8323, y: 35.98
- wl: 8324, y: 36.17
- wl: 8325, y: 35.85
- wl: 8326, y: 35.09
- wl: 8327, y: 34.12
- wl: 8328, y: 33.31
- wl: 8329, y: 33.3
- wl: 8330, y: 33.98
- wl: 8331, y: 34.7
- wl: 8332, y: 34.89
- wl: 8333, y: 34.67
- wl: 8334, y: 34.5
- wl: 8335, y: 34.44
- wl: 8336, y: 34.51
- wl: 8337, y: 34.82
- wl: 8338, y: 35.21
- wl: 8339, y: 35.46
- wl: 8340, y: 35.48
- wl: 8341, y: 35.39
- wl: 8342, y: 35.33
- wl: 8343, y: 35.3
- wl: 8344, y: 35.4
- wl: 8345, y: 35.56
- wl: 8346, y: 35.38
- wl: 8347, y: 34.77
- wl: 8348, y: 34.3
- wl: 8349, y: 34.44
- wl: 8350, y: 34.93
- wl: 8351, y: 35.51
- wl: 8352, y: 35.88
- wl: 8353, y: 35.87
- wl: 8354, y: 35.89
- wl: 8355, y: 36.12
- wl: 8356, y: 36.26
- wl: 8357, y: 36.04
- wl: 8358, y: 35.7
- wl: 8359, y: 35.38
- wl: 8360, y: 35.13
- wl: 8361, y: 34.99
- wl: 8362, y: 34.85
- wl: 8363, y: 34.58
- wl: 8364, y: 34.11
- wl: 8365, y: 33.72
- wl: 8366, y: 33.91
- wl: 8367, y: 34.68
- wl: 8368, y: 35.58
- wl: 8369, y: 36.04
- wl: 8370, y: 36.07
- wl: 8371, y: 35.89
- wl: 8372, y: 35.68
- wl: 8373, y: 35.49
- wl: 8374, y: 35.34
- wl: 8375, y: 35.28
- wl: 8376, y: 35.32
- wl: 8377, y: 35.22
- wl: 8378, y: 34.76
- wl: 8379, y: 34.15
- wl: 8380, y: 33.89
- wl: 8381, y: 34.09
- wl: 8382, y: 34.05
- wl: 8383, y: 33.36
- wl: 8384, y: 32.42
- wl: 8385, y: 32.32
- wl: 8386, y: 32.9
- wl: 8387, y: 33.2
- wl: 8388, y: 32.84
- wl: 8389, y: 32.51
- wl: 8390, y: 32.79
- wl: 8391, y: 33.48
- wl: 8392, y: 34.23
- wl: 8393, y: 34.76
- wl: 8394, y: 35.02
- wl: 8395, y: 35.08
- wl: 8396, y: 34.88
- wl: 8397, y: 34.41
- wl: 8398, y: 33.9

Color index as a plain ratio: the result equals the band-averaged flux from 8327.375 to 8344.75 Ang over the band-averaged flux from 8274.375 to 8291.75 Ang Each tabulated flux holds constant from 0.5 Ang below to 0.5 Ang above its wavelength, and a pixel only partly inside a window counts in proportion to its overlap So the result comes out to 0.96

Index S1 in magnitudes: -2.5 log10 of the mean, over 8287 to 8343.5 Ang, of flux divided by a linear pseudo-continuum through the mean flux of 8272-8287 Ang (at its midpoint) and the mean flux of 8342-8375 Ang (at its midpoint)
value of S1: 0.02 mag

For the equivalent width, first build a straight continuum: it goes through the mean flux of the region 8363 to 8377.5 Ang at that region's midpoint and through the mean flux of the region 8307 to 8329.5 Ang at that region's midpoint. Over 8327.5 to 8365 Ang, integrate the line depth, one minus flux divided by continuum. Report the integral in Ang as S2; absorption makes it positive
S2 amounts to 0.3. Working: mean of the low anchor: 35.5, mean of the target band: 35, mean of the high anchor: 35.1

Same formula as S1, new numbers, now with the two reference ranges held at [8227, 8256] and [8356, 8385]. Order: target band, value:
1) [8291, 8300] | 0.007 mag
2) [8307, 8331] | -0.003 mag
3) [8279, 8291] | -0.030 mag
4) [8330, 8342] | 0.008 mag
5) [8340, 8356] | -0.010 mag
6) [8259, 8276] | -0.013 mag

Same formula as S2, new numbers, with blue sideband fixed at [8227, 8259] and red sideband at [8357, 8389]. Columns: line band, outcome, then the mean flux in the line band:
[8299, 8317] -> -0.24 Ang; 35.8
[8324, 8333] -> 0.14 Ang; 34.5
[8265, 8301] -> -0.47 Ang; 36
